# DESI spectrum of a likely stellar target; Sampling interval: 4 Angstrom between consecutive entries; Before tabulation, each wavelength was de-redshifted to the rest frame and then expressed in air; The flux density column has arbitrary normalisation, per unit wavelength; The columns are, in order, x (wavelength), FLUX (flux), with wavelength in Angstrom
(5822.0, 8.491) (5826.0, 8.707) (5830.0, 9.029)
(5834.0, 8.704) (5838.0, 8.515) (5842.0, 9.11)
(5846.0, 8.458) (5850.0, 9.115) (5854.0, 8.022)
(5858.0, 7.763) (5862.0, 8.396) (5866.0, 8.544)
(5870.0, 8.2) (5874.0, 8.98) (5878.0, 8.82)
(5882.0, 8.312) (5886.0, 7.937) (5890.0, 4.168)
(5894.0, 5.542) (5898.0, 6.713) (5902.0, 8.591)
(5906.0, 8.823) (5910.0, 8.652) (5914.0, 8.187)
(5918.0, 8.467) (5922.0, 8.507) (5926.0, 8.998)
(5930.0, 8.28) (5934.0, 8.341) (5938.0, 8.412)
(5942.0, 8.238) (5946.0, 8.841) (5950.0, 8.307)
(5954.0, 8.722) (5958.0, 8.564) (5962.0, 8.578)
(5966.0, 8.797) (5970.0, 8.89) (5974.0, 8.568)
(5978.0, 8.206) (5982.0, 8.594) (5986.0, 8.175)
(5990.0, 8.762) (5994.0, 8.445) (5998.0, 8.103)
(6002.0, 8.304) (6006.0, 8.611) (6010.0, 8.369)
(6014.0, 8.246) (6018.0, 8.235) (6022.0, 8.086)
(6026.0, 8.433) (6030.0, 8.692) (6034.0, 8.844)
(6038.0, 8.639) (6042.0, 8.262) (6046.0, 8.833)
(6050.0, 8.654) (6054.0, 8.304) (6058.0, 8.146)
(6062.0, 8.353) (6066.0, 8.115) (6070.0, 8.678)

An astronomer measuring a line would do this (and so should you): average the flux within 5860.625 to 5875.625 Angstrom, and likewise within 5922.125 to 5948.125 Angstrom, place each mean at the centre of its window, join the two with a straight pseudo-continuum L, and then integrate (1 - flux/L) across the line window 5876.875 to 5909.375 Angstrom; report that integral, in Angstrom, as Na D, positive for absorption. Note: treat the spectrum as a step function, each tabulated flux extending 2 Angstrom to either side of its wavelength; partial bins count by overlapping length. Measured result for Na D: 4.4 Angstrom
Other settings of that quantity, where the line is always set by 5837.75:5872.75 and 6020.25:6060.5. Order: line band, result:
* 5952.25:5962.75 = -0.2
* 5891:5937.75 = 2.5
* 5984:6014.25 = 0.4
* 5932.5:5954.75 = 0.0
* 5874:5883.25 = -0.2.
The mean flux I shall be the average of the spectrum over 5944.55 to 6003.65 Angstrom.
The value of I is 8.52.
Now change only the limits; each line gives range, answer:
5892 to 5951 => 8.19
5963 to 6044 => 8.46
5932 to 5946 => 8.4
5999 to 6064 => 8.43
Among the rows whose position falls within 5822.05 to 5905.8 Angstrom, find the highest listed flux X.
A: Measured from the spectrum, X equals 9.115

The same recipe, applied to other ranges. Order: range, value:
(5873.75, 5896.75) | 8.98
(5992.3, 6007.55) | 8.611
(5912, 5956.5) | 8.998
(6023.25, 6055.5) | 8.844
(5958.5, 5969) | 8.797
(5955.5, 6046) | 8.89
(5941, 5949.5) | 8.841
